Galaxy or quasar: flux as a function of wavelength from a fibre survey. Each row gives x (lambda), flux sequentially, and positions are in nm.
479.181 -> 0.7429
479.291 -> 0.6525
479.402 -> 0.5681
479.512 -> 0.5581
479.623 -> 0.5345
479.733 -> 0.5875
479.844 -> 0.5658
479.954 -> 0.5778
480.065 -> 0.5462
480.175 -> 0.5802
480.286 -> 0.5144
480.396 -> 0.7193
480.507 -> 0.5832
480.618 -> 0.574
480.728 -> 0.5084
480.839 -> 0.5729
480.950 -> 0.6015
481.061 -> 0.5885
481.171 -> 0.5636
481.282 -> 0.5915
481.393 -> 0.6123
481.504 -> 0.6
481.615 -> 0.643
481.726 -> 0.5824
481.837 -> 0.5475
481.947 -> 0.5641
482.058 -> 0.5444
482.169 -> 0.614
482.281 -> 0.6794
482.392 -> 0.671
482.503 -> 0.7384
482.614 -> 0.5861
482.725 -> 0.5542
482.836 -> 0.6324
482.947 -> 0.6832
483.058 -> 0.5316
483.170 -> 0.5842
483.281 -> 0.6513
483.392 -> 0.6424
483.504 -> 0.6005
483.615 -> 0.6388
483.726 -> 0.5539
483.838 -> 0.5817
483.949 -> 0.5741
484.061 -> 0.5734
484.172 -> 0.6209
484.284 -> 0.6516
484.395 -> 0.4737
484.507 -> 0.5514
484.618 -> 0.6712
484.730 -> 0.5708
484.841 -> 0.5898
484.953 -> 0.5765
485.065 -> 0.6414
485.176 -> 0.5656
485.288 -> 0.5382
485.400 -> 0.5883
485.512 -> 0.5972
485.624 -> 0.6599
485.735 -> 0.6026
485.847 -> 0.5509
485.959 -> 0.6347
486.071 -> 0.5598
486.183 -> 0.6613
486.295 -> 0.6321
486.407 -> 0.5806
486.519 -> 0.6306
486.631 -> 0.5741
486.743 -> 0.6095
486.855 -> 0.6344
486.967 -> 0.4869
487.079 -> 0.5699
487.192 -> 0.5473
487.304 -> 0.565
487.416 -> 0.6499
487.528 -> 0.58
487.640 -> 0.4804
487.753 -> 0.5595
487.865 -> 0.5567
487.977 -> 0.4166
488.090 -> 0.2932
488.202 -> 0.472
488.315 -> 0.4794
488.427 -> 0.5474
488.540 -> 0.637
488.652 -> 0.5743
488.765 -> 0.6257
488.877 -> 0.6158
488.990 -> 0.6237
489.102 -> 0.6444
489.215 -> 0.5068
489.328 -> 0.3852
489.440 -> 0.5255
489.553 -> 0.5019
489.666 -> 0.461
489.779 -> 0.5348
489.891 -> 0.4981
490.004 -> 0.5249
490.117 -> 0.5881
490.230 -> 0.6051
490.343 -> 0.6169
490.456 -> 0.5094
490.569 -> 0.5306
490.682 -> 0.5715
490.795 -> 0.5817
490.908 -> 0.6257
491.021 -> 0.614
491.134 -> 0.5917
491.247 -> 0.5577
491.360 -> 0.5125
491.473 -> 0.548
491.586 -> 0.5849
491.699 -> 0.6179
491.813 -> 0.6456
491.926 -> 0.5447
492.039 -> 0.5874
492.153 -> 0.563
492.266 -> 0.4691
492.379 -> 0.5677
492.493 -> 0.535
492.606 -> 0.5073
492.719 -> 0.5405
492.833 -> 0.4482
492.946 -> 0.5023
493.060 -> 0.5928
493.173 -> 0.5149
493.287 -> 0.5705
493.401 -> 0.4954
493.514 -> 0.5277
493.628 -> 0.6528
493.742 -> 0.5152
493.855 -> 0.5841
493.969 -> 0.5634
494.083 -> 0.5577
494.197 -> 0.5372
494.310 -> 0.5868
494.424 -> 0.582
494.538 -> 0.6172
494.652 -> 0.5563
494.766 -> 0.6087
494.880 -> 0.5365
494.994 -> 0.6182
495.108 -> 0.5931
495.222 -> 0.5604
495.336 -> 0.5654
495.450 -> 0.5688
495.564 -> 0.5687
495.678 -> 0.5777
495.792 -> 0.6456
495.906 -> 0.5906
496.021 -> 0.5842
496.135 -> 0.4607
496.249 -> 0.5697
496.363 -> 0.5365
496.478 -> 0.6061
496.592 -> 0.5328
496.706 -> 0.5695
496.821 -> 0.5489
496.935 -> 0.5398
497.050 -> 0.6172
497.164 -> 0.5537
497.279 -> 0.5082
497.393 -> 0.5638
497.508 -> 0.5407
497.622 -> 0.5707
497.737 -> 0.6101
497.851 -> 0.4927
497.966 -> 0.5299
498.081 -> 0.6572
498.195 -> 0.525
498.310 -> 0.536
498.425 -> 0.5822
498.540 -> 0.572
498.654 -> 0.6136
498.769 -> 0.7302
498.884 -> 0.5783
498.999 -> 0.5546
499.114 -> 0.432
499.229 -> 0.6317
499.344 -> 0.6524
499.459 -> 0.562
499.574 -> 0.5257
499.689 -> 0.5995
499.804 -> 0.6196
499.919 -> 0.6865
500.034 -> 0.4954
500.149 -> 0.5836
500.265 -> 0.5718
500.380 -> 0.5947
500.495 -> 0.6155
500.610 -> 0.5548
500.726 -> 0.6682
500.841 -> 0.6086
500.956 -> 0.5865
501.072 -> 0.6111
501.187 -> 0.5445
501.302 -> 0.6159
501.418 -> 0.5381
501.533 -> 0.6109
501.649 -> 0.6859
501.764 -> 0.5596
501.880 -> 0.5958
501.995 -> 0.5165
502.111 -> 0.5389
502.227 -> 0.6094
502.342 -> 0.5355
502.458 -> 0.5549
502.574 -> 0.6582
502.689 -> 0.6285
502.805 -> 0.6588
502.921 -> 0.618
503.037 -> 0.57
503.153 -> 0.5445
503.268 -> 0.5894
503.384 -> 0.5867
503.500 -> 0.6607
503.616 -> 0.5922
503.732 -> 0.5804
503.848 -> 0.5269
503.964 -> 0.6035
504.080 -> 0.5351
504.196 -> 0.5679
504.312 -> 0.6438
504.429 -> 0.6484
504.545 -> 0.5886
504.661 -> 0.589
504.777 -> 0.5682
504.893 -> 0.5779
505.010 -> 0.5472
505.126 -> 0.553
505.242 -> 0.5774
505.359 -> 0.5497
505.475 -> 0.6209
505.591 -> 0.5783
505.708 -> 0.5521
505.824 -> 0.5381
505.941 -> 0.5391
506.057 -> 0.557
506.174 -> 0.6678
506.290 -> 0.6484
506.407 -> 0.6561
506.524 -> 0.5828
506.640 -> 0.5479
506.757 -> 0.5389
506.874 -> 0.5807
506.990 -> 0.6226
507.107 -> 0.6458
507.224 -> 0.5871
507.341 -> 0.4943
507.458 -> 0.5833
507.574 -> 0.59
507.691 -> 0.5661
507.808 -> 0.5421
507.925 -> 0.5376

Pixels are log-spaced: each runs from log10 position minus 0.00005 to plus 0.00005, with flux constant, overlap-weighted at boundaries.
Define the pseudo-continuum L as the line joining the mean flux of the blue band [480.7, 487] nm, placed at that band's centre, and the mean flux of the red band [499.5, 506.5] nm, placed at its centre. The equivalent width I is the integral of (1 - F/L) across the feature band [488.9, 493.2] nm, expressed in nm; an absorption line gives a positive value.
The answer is 0.32 nm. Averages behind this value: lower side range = 0.598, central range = 0.55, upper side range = 0.589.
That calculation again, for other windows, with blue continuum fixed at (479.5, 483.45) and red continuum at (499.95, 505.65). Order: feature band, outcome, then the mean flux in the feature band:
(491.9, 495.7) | 0.222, 0.556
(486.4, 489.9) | 0.297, 0.543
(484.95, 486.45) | -0.016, 0.6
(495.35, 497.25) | 0.077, 0.566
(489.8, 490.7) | 0.058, 0.554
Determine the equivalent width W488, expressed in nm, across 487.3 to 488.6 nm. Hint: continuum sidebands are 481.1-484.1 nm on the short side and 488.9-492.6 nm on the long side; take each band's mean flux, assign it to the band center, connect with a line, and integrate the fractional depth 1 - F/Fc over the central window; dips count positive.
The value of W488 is 0.12 nm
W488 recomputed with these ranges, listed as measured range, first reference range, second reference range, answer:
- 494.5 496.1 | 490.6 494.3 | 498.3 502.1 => -0.04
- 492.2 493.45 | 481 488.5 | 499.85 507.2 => 0.14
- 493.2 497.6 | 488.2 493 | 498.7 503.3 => 0.03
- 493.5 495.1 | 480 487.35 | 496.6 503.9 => 0.03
